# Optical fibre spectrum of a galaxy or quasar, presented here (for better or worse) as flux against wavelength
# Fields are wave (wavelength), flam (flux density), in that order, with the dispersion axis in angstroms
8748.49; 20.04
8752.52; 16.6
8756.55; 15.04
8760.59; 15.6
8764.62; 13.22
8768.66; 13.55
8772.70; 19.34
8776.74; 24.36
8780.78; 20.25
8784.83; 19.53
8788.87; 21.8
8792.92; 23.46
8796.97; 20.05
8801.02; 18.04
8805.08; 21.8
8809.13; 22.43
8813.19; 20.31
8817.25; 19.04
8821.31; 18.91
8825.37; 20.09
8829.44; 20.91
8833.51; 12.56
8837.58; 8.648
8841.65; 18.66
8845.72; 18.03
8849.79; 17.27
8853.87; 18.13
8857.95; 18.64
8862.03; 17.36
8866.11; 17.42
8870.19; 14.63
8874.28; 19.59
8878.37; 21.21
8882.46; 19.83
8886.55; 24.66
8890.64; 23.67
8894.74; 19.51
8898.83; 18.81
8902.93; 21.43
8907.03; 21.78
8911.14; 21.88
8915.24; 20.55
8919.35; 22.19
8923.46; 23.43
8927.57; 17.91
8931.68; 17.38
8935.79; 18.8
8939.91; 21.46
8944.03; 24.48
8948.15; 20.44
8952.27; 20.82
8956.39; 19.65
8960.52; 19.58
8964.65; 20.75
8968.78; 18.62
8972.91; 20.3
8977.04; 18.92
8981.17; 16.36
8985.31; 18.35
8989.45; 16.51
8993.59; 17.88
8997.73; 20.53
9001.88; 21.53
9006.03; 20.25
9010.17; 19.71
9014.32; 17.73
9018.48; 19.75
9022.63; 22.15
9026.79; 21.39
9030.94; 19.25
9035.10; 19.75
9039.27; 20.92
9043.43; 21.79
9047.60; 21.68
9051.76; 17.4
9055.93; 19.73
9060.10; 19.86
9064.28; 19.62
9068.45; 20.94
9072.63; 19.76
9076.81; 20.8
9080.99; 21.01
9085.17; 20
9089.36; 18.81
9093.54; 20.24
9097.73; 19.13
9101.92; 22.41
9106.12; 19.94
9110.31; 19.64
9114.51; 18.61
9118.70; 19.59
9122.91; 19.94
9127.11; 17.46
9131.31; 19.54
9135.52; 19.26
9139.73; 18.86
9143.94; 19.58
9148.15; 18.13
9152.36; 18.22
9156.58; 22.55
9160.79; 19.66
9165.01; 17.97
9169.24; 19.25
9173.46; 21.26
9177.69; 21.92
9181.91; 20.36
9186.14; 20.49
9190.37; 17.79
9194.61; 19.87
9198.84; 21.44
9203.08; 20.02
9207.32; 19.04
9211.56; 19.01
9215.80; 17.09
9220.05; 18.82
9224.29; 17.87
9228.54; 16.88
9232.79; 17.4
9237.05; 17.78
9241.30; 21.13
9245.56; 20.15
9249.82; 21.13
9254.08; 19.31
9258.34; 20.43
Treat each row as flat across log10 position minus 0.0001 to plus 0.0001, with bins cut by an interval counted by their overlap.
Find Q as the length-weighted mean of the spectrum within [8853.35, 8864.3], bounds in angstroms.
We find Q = 18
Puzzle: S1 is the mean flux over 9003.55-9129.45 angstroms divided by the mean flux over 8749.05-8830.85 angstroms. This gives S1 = 1.0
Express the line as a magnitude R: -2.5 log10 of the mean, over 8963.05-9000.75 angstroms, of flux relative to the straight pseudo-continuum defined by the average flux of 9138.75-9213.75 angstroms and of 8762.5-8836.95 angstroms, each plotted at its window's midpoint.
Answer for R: 0.04 mag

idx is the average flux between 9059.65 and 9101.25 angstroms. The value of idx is 20.1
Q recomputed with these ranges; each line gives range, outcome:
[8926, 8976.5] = 20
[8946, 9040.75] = 19.6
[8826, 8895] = 18.3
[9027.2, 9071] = 20.1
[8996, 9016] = 20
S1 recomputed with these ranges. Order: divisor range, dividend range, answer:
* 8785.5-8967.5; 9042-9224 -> 1.00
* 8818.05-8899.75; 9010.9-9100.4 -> 1.09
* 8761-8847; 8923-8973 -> 1.08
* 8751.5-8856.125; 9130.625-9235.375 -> 1.05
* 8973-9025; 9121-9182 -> 1.02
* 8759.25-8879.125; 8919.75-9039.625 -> 1.07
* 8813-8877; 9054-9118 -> 1.15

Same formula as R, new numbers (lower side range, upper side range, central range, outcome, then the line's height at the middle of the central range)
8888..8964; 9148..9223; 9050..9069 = 0.04 mag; 20.2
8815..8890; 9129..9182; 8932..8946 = -0.13 mag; 18.6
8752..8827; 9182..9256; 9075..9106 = -0.06 mag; 19.2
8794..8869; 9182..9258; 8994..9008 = -0.10 mag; 18.7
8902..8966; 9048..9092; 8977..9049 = 0.03 mag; 20.2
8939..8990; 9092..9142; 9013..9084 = -0.03 mag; 19.6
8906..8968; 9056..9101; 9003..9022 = 0.04 mag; 20.4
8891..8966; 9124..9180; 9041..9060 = -0.01 mag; 20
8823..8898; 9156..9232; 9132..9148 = 0.01 mag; 19.3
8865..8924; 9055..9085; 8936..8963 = -0.02 mag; 20.6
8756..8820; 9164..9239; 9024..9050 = -0.09 mag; 19.2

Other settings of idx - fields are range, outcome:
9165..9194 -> 20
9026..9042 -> 20.3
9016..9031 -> 20.7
